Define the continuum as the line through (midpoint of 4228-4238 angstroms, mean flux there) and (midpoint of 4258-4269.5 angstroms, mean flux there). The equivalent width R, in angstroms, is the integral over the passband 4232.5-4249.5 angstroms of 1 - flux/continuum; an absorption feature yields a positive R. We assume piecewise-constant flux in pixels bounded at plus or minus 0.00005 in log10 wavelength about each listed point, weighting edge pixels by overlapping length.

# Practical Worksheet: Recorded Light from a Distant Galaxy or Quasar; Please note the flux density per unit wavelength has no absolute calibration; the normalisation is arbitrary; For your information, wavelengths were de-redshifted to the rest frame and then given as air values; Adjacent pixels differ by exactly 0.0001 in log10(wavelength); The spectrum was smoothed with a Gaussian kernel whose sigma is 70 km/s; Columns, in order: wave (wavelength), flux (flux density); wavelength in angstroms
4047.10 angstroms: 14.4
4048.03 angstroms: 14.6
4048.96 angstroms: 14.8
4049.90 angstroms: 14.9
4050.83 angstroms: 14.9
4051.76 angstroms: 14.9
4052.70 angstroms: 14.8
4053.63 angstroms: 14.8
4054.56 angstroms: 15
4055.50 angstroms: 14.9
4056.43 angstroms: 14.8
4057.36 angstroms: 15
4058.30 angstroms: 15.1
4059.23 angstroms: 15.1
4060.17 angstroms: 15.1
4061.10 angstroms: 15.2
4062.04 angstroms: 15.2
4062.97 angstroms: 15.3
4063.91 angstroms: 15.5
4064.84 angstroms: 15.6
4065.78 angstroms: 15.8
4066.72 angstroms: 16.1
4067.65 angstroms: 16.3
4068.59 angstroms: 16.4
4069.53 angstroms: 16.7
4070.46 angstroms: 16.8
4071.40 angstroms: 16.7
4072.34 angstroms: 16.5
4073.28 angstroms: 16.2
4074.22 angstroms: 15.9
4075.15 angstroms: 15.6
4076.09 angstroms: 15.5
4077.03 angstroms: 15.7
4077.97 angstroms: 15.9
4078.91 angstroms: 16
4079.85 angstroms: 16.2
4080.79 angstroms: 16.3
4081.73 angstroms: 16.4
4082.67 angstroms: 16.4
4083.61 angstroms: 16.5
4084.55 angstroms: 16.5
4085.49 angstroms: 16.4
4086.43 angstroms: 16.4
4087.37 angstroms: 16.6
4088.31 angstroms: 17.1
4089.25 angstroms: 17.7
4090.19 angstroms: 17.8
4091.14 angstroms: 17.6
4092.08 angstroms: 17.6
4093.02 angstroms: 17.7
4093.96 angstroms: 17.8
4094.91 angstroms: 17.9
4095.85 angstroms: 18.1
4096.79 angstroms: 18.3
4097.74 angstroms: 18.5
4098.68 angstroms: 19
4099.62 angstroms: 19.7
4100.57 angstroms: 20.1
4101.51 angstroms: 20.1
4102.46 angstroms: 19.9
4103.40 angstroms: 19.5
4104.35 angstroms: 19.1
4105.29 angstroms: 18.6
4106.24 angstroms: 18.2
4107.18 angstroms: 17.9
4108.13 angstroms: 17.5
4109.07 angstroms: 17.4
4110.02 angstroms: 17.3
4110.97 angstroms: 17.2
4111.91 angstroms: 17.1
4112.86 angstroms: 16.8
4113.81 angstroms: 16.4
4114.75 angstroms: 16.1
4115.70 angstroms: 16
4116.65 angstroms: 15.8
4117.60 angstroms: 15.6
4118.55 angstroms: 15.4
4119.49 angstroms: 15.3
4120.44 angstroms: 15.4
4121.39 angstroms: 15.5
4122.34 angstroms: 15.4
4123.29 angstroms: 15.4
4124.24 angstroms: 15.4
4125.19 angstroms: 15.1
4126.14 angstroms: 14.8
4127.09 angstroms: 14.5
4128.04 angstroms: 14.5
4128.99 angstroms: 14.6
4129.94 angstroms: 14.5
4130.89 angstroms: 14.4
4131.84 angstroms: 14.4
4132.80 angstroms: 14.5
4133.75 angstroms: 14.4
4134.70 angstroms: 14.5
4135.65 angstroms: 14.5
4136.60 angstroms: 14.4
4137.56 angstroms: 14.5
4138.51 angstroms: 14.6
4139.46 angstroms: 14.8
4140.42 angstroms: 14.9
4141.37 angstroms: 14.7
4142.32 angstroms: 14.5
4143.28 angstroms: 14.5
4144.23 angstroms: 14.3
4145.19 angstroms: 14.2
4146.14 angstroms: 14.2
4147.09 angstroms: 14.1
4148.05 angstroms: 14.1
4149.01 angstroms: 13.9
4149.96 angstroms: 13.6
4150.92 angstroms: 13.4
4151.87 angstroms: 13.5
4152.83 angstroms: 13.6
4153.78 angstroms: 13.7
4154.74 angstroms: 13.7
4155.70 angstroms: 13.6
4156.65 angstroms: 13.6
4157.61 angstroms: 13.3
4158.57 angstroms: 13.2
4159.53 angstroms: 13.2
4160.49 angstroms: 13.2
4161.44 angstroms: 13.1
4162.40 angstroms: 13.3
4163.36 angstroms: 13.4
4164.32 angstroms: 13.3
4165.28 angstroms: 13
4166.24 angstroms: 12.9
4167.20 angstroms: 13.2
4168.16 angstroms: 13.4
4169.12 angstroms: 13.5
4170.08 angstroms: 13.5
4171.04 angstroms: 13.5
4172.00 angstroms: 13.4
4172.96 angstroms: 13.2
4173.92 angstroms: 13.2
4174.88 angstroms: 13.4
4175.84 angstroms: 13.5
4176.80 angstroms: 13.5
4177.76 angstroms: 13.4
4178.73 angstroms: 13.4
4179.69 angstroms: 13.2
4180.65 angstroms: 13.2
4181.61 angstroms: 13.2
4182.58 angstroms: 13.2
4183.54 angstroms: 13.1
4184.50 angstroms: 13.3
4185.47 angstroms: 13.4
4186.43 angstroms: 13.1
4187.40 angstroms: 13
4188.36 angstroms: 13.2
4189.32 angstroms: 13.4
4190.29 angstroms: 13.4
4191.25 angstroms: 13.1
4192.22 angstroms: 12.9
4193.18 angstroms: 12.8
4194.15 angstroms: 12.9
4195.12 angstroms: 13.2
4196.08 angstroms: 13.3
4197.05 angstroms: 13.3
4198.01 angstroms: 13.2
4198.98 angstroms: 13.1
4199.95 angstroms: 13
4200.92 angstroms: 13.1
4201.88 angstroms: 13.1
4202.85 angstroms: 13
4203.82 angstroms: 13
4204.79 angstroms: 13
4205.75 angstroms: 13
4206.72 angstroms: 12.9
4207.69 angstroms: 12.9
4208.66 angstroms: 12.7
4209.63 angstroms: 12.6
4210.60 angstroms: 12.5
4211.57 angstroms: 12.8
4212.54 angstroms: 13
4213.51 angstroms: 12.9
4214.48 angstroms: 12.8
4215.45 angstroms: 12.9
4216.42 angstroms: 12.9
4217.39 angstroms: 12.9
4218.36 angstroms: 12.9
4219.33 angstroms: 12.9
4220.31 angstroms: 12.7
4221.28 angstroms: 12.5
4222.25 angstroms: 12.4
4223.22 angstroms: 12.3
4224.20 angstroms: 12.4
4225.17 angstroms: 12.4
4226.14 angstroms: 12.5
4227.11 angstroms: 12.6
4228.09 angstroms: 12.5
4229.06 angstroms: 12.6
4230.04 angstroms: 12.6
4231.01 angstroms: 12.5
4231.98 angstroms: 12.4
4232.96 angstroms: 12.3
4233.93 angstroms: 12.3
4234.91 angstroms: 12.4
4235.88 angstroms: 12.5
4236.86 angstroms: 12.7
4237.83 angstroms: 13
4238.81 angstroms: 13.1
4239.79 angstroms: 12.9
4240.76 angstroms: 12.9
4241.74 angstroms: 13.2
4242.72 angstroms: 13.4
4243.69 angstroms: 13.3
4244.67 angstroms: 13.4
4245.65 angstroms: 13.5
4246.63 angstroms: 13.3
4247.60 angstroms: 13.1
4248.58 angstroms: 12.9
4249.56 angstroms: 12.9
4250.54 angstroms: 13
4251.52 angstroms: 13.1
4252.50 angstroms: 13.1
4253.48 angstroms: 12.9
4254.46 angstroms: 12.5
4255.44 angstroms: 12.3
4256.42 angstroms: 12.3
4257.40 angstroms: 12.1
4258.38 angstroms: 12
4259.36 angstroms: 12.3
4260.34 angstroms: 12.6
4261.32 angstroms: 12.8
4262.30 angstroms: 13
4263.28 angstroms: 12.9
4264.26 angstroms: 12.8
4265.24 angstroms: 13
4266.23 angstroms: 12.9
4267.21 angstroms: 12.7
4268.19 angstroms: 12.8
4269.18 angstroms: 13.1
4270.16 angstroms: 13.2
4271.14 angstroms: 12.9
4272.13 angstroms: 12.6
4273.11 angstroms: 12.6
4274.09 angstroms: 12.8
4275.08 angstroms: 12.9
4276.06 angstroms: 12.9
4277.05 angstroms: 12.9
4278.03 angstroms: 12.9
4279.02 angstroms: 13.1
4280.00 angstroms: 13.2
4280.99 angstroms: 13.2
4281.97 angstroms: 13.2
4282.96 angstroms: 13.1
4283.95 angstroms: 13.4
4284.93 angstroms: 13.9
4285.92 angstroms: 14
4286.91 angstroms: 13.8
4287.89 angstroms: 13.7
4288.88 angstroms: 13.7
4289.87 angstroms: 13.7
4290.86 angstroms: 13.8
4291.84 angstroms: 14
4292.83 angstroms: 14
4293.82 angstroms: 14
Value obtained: -0.50 angstroms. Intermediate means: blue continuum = 12.5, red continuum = 12.7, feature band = 13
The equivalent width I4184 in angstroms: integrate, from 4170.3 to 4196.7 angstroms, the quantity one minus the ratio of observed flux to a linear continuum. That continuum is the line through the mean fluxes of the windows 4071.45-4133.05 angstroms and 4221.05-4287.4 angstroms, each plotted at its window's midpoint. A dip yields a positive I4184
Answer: 2.53 angstroms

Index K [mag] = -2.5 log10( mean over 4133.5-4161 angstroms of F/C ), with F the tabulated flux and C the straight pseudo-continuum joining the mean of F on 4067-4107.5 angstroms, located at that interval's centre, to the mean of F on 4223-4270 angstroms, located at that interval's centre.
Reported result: 0.12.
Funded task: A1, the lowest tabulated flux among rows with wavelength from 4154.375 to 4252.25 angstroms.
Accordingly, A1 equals 12.3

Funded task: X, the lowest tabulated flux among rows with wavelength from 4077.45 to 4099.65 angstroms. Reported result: 15.9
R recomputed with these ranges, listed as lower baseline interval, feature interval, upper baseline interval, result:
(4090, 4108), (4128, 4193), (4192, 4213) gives 6.5 angstroms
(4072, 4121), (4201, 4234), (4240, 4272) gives 2.9 angstroms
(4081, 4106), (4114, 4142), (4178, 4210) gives 2.3 angstroms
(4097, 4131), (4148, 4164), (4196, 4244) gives 1.8 angstroms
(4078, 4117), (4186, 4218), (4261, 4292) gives 4.2 angstroms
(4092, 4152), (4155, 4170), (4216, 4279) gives 1.7 angstroms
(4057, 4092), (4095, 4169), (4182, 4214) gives -3.0 angstroms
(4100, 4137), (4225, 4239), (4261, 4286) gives 1.3 angstroms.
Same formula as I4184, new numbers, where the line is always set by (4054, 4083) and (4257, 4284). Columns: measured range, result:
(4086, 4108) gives -4.2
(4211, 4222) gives 0.7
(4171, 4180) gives 0.5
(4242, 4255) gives 0.1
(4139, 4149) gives 0.2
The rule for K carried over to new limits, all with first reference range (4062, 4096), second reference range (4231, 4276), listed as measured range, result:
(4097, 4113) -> -0.16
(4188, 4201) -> 0.07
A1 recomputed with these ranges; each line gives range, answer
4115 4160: 13.2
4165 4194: 12.8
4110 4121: 15.3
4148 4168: 12.9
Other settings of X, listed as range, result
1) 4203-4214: 12.5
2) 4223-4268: 12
